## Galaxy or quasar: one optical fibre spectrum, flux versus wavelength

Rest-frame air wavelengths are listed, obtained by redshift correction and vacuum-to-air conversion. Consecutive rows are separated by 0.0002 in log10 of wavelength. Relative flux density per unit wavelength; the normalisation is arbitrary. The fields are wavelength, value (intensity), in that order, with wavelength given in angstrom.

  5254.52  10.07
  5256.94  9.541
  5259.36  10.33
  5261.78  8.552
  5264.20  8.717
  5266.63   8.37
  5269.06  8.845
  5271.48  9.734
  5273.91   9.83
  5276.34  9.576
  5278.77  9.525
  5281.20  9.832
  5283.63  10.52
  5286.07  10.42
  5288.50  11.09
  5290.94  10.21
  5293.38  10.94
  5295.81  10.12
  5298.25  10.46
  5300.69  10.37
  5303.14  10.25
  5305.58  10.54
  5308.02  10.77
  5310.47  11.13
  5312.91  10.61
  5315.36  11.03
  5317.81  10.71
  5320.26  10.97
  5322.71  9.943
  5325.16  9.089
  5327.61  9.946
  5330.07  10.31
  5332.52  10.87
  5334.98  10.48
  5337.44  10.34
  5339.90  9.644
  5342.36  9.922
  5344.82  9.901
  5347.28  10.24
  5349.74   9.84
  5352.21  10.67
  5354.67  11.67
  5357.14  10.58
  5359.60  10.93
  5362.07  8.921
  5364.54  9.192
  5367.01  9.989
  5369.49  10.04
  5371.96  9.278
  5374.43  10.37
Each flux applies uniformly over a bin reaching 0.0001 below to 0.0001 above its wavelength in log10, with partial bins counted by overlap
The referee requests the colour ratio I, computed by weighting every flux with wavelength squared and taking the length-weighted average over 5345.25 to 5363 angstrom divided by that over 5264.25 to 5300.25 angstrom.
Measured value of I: 1.08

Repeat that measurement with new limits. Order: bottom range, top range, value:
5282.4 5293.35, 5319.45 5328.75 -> 0.95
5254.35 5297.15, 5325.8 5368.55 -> 1.07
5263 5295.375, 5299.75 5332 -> 1.08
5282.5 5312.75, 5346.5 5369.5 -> 0.99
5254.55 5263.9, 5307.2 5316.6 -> 1.17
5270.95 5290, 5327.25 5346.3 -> 1.03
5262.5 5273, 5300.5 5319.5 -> 1.22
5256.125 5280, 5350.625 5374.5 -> 1.13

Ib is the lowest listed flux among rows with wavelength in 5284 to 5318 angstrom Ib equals 10.12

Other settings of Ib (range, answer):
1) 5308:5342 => 9.089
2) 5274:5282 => 9.525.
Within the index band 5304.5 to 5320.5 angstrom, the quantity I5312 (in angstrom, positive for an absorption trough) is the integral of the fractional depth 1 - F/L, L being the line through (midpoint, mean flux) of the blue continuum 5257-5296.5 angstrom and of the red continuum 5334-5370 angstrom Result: -1.4 angstrom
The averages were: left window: 9.78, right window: 10.2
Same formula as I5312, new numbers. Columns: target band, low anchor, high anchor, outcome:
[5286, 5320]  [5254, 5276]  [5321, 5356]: -3.0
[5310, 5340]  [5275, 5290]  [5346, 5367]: -0.6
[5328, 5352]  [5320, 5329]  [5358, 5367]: -0.8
